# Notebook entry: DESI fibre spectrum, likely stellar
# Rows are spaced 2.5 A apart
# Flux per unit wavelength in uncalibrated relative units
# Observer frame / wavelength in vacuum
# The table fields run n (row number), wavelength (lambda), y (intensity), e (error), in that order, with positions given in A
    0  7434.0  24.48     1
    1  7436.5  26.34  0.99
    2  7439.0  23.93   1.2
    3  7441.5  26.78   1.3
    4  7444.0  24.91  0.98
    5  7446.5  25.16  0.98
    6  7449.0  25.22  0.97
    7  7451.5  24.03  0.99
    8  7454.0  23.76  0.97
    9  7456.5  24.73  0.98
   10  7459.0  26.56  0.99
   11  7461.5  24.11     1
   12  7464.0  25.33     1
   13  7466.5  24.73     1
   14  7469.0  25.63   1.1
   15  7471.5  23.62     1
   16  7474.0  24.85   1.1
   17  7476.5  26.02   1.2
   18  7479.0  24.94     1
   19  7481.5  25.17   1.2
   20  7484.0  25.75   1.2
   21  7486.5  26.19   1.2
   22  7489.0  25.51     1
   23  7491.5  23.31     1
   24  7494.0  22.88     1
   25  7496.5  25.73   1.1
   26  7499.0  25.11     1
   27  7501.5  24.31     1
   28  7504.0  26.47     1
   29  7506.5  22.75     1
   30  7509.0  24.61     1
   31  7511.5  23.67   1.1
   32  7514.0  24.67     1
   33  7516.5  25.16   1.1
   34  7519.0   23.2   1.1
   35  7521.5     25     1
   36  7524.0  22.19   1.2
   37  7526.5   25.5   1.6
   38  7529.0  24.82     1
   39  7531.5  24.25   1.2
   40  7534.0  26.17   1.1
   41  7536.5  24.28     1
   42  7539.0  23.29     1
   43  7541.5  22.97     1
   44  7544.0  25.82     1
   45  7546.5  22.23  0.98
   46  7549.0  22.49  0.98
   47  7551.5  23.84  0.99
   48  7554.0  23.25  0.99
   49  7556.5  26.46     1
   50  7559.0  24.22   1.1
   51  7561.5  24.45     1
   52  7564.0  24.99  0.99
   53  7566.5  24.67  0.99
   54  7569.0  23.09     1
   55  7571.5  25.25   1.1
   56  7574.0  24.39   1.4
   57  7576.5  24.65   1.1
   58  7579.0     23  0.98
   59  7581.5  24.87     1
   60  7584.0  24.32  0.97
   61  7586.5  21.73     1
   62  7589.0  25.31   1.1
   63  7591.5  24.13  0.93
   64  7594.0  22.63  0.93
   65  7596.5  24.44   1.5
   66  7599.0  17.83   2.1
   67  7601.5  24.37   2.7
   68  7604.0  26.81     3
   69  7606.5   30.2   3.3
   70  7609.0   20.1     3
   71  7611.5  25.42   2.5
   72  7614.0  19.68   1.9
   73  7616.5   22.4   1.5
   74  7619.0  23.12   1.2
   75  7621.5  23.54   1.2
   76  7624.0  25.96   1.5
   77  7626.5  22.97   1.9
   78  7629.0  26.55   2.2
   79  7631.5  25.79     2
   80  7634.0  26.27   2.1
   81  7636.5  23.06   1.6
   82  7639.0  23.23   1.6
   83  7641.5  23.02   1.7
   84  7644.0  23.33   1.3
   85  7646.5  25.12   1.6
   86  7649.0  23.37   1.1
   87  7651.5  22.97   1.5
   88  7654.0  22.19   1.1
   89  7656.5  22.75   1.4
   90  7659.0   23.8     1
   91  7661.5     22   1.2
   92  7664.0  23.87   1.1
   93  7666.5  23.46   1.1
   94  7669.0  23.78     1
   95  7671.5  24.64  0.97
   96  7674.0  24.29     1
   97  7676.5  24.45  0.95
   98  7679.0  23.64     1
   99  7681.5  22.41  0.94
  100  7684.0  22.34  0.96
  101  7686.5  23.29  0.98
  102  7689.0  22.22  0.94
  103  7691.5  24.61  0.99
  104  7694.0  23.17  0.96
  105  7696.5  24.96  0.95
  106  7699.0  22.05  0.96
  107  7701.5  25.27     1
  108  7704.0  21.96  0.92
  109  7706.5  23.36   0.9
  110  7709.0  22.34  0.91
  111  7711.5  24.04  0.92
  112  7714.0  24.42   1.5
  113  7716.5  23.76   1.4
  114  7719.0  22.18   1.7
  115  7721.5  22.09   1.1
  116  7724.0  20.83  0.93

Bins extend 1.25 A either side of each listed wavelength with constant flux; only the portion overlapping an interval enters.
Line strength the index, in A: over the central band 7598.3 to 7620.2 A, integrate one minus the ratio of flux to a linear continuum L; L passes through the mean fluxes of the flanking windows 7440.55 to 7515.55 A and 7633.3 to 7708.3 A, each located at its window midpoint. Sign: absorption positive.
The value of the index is 0.4 A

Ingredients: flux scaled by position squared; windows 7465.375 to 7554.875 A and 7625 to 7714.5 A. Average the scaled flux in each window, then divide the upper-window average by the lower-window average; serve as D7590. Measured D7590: 1.01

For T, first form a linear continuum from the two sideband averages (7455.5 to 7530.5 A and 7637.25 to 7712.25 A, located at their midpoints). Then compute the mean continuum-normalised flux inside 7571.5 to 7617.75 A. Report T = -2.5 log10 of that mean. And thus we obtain 0.01 mag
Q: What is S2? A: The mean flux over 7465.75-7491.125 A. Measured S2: 25.2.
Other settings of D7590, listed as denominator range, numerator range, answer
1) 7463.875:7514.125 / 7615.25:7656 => 1.00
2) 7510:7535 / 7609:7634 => 1.00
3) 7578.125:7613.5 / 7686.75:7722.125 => 1.01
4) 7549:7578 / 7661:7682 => 1.00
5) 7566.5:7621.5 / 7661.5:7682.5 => 1.02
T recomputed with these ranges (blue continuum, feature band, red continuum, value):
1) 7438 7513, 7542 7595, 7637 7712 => 0.004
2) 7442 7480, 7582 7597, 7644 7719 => 0.013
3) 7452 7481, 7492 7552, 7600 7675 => 0.017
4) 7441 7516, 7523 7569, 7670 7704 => 0.011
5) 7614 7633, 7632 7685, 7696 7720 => 0.010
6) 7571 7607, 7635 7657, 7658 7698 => 0.022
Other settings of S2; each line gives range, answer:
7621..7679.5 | 23.9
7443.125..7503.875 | 24.9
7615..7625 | 23.6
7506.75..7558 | 24.2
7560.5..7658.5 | 23.9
